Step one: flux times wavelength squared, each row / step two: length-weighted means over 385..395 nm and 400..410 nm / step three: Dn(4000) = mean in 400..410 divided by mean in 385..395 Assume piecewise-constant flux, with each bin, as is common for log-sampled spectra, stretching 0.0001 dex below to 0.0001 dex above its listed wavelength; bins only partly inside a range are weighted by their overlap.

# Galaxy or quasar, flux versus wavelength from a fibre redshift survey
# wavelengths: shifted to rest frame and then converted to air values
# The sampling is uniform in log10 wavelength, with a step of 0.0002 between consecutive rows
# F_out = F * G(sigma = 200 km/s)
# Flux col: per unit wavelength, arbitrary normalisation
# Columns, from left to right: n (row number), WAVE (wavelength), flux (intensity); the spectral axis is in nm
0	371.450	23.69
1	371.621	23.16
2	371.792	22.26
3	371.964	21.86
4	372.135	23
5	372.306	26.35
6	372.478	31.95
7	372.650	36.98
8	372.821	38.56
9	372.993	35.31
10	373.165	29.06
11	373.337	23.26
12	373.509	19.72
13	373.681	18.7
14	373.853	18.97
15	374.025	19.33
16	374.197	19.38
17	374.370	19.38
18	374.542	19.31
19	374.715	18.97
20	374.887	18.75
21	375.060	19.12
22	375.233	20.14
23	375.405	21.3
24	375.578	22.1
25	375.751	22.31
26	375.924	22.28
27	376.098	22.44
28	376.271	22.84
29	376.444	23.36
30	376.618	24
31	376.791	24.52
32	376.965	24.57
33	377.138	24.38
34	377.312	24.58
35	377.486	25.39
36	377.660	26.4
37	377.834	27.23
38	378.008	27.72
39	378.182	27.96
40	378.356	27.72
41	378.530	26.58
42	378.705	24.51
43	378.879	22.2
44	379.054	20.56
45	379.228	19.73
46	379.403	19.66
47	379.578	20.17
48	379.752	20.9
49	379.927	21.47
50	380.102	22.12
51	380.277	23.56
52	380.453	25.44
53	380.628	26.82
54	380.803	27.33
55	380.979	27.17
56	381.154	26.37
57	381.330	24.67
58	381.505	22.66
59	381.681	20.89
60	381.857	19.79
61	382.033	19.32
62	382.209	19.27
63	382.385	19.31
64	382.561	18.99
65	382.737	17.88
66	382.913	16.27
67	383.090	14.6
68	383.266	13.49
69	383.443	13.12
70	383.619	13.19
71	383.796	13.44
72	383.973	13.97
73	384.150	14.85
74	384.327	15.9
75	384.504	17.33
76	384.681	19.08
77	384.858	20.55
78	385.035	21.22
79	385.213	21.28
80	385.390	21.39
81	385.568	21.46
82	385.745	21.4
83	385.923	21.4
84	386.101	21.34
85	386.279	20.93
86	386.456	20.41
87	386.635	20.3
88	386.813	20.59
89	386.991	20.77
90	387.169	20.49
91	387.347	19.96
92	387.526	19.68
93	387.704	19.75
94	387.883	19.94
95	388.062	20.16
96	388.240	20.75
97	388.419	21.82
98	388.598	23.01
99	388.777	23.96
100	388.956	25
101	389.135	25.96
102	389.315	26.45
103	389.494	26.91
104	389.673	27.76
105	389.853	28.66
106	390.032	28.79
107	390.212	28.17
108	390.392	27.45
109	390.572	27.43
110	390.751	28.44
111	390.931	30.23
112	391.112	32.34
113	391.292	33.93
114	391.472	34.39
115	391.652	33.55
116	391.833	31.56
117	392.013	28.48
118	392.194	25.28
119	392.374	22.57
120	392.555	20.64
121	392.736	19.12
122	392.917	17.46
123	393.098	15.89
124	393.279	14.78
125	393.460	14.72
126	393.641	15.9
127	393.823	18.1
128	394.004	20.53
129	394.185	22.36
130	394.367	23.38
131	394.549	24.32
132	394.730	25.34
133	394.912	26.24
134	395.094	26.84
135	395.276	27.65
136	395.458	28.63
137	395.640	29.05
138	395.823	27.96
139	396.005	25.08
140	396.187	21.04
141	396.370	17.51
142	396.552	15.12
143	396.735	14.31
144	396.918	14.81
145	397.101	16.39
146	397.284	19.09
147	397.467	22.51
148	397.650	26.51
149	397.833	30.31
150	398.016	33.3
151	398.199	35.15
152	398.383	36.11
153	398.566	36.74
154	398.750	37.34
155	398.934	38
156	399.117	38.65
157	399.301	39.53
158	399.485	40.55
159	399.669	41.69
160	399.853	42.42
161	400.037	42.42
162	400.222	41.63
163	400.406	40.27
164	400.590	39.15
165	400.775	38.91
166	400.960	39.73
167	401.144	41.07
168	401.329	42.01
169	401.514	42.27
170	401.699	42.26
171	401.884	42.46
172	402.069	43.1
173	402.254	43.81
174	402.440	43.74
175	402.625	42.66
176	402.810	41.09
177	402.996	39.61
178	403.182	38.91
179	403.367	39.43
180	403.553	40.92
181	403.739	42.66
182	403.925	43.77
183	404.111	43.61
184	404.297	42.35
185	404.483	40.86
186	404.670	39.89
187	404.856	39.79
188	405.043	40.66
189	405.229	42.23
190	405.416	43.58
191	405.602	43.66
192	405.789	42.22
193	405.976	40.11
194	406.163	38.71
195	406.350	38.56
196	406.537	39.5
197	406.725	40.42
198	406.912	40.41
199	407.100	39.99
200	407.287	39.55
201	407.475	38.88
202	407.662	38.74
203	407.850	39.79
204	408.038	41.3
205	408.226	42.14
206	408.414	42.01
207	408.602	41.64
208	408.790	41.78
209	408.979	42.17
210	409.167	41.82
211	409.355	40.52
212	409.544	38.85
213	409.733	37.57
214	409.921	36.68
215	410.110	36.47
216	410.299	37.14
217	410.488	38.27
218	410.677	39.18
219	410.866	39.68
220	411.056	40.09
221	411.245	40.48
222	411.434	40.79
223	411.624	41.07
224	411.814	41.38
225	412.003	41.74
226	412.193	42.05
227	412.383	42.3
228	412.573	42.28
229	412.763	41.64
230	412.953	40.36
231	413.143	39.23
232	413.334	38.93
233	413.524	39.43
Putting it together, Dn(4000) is 1.9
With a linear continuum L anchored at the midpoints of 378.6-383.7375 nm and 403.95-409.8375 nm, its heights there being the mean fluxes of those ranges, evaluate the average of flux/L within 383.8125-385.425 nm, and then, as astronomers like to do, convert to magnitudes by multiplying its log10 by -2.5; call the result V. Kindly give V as 0.28 mag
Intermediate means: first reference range 20.7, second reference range 40.8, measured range 18.1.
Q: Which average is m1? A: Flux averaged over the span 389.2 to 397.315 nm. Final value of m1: 24.1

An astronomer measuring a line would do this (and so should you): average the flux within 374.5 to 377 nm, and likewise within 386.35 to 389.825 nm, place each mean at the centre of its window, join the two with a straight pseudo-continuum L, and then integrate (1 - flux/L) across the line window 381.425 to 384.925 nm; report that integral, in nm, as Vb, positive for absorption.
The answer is 0.79 nm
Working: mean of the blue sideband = 21.7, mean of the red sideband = 22.4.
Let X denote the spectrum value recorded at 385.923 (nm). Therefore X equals 21.4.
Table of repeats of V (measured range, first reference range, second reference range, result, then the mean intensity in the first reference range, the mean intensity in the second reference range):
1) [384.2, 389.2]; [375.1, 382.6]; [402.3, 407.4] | 0.346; 23.3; 41.1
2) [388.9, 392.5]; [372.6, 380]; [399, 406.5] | 0.160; 23.5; 41.3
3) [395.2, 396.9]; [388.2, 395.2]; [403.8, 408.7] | 0.294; 24.9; 41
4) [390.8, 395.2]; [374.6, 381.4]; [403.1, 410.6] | 0.313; 23.5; 40.4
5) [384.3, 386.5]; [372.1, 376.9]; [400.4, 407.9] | 0.419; 23.6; 41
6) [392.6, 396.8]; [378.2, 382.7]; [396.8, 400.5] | 0.411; 22.7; 33.6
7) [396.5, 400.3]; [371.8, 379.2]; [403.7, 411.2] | 0.136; 24.1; 40.4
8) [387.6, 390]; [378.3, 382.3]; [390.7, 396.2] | 0.007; 23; 24.7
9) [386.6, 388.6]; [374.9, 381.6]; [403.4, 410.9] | 0.380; 23.7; 40.4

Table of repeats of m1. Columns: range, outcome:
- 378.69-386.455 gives 20.1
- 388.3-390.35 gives 26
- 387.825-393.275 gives 25.7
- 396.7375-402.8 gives 36.5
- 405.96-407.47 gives 39.6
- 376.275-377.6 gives 24.3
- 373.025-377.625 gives 22.1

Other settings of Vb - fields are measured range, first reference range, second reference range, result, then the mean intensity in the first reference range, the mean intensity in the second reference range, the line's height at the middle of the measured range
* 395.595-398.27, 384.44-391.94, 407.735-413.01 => 0.67 nm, 24.2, 40.4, 30.6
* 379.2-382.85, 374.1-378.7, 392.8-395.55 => 0.11 nm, 23.2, 21.5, 22.8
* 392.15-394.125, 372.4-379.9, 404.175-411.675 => 0.85 nm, 23.7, 40.2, 32.6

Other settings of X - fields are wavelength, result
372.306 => 26.35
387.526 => 19.68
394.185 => 22.36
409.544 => 38.85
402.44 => 43.74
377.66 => 26.4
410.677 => 39.18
